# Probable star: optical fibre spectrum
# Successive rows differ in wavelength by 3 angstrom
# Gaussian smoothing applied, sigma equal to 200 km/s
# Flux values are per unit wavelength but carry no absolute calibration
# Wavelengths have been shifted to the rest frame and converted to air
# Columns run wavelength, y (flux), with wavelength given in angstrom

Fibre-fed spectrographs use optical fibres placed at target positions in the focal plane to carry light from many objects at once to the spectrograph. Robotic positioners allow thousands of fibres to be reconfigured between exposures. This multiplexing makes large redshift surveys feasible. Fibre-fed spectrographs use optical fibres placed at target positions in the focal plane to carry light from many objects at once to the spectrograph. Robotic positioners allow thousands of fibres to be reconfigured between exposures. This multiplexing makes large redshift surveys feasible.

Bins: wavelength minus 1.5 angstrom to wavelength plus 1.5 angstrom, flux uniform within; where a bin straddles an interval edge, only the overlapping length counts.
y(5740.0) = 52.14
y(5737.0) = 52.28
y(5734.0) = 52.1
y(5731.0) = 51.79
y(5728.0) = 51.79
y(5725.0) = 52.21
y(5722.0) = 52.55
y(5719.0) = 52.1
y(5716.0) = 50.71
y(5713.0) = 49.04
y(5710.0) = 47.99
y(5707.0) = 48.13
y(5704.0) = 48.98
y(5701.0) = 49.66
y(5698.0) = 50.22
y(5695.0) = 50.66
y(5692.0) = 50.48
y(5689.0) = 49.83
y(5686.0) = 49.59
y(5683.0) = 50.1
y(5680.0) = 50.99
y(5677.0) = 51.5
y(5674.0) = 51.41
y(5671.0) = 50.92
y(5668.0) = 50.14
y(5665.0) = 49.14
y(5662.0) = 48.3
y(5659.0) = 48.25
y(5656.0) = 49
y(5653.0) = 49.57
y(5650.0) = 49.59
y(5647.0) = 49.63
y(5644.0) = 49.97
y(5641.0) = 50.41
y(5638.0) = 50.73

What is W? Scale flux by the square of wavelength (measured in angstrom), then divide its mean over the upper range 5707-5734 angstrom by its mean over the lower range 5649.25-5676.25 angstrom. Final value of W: 1.05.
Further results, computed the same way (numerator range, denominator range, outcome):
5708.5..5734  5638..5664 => 1.06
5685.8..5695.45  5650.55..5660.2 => 1.04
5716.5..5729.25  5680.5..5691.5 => 1.05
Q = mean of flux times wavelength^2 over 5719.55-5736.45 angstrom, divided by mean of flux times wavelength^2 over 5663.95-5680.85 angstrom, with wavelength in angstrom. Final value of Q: 1.05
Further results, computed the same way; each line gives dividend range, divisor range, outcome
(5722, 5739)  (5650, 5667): 1.09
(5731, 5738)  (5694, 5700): 1.05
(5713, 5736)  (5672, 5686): 1.03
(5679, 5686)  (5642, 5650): 1.02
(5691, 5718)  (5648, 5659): 1.02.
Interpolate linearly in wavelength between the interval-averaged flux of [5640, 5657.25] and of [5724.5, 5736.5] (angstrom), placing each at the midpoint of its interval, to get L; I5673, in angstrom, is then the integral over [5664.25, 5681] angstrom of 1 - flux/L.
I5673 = -0.13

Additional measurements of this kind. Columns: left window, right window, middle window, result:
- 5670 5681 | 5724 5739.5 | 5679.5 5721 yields 1.36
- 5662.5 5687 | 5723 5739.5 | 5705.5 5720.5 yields 0.56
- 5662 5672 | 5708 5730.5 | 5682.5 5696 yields 0.03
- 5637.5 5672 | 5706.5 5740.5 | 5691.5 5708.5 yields 0.32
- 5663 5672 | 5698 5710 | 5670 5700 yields -0.66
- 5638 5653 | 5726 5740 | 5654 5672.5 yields 0.39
